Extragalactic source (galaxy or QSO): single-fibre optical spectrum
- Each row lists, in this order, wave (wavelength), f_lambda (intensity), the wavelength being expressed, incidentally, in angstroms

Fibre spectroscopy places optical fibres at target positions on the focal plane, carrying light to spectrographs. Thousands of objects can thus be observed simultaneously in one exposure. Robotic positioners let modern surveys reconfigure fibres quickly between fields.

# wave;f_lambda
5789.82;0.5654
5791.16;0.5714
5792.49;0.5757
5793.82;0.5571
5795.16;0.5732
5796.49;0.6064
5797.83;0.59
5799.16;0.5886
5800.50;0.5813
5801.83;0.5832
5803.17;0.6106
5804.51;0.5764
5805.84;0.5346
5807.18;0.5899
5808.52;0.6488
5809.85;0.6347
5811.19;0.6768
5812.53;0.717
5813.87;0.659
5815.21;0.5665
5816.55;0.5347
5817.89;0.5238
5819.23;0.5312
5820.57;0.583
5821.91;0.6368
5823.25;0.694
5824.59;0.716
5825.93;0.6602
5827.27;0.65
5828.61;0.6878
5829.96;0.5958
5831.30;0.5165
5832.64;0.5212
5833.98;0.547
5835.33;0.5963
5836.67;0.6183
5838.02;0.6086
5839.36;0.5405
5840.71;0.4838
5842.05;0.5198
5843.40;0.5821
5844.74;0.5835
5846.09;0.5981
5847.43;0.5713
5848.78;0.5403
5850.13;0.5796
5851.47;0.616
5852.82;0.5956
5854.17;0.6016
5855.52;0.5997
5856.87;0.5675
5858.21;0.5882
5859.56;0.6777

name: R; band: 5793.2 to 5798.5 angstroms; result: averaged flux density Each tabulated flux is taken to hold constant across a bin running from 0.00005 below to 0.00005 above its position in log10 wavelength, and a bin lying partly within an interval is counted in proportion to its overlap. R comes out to 0.582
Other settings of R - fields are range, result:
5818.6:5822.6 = 0.585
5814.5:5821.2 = 0.548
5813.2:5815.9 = 0.612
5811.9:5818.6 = 0.599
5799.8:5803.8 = 0.591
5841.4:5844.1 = 0.552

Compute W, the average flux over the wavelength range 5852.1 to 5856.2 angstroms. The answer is 0.598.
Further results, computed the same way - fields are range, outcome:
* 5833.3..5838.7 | 0.592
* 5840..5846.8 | 0.554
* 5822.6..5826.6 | 0.691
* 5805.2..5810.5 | 0.602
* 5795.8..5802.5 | 0.59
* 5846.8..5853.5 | 0.58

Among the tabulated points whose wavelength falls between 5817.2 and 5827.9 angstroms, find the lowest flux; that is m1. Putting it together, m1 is 0.5238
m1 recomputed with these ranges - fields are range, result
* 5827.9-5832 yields 0.5165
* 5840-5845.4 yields 0.4838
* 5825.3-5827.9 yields 0.65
